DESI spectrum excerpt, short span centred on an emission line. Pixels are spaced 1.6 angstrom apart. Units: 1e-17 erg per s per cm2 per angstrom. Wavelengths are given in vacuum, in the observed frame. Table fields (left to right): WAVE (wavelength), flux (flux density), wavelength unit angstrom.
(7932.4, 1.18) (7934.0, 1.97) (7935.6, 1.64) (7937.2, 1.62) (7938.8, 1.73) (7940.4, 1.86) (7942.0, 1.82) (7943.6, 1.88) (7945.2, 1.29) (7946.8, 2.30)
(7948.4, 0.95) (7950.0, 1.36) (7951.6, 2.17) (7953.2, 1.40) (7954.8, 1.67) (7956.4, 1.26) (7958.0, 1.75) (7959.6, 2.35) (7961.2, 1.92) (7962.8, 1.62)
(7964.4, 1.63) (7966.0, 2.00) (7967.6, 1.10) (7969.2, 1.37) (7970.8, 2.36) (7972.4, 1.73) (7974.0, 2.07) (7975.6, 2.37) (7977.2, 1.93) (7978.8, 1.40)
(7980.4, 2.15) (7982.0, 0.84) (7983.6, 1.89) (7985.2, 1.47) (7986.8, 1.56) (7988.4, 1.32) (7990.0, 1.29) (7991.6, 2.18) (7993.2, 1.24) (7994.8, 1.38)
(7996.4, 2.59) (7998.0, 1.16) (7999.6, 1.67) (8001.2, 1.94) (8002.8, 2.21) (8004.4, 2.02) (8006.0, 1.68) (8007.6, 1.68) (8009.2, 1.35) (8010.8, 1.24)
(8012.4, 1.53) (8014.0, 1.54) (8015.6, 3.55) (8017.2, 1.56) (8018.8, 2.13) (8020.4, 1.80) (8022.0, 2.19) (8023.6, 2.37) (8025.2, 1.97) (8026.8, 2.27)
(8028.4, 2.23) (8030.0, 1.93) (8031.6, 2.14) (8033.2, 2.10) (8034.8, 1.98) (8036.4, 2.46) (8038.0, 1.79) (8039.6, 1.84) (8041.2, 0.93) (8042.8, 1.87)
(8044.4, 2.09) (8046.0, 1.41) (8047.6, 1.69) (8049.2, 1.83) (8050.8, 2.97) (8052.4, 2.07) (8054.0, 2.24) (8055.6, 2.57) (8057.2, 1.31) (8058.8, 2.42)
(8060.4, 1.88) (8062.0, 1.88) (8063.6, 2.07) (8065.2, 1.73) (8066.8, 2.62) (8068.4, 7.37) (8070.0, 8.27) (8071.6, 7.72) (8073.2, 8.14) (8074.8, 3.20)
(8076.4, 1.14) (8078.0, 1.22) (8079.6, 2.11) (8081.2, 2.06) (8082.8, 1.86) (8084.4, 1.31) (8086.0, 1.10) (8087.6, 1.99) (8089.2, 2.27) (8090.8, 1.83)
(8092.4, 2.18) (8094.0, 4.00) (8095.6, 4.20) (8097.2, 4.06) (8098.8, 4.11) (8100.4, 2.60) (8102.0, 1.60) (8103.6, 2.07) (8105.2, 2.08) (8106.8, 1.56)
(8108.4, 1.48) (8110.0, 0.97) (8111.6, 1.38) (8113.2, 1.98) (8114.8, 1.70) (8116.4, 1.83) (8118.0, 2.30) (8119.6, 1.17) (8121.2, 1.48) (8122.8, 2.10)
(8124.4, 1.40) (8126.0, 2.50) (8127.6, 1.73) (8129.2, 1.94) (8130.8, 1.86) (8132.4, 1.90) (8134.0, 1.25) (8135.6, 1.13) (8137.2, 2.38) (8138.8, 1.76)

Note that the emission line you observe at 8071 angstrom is H-alpha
